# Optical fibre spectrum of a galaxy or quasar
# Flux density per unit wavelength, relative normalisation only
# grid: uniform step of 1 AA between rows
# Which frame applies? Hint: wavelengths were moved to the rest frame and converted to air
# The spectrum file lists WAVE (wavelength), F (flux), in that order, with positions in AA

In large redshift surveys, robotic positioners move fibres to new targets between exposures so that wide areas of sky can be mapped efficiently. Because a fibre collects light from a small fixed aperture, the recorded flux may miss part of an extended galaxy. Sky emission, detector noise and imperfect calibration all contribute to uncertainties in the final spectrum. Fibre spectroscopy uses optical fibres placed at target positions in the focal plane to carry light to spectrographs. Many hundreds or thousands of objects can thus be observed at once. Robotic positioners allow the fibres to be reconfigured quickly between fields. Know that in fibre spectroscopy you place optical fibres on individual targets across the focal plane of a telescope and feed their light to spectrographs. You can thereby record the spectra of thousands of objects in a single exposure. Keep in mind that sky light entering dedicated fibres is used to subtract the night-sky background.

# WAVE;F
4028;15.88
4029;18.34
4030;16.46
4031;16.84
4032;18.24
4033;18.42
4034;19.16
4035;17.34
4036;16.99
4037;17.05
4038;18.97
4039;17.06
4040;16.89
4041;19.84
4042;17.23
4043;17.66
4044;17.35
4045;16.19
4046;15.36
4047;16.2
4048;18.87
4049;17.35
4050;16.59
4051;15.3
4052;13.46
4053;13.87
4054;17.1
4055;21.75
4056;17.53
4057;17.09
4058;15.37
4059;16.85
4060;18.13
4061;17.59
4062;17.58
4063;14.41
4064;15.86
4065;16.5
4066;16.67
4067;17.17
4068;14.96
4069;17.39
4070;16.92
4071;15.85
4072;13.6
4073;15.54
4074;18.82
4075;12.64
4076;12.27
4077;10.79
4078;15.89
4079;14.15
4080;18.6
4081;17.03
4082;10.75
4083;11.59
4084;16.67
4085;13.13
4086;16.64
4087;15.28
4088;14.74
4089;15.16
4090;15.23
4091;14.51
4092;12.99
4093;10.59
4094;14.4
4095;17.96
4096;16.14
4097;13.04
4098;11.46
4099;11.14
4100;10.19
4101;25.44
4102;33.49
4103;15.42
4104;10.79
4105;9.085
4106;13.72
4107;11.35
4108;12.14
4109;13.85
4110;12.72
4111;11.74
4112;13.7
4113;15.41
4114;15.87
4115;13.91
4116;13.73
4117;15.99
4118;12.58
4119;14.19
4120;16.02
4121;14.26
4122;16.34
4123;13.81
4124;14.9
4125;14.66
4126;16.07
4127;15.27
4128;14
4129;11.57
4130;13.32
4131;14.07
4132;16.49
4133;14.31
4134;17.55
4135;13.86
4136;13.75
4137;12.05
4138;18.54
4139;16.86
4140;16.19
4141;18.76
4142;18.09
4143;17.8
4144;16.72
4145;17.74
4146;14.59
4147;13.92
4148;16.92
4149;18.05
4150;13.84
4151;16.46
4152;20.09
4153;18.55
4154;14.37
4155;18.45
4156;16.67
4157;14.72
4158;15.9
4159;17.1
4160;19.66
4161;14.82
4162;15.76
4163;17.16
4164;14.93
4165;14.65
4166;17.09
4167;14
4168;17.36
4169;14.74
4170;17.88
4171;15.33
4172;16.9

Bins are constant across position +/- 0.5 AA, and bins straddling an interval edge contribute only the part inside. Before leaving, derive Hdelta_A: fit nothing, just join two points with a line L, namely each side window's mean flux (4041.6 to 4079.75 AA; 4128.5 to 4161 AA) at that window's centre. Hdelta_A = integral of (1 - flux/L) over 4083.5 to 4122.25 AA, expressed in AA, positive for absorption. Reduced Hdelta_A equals 3.6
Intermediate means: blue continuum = 16.2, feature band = 14.6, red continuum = 16.1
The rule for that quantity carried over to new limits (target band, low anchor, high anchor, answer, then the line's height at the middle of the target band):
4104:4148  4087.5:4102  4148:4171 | 3.2 AA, 15.8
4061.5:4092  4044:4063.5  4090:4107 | 1.2 AA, 15.8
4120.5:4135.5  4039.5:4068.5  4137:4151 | 1.7 AA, 16.6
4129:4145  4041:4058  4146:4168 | 0.6 AA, 16.4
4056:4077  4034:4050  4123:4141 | 1.0 AA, 16.7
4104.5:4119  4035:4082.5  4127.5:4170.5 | 2.6 AA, 16.2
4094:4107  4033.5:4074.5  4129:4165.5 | 0.8 AA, 16.5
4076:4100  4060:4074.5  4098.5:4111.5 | 2.1 AA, 15.5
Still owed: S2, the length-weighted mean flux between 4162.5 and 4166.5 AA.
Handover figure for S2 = 16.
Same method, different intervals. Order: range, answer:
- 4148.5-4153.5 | 17.4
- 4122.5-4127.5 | 14.9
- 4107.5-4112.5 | 12.8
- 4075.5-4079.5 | 13.3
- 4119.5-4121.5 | 15.1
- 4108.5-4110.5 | 13.3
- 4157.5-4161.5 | 16.9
